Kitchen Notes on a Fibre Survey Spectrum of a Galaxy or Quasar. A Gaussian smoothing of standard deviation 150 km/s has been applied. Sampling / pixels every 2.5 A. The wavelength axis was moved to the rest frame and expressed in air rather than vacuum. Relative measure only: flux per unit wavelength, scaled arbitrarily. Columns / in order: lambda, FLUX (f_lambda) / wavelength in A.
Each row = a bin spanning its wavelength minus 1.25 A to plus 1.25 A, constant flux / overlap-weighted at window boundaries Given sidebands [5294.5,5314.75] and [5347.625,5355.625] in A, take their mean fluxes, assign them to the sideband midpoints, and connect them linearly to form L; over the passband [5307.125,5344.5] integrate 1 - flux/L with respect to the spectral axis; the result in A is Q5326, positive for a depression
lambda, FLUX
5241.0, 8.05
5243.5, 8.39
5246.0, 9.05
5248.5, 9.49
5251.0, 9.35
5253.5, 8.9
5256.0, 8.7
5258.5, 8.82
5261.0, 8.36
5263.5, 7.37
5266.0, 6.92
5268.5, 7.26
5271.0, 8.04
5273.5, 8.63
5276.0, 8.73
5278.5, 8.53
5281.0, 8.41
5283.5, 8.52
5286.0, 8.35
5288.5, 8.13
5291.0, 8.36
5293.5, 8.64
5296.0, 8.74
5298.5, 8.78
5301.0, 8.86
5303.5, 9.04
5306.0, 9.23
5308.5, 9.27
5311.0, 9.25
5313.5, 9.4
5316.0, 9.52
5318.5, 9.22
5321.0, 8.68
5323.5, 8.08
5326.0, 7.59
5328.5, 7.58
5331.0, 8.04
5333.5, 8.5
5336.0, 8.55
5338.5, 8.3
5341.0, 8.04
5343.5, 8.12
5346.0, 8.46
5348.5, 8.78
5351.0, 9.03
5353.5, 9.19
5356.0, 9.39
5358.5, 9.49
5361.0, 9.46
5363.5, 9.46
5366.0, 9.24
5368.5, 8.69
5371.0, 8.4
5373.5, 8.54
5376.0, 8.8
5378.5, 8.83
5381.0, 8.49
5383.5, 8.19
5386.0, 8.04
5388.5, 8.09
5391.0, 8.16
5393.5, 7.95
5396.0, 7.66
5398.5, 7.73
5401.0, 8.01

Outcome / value 2.1 A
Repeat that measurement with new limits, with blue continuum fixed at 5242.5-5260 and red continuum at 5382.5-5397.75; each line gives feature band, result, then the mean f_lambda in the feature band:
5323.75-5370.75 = -2.00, 8.64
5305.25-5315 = -0.85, 9.3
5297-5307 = -0.42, 8.97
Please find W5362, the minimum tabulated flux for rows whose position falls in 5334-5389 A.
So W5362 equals 8.04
